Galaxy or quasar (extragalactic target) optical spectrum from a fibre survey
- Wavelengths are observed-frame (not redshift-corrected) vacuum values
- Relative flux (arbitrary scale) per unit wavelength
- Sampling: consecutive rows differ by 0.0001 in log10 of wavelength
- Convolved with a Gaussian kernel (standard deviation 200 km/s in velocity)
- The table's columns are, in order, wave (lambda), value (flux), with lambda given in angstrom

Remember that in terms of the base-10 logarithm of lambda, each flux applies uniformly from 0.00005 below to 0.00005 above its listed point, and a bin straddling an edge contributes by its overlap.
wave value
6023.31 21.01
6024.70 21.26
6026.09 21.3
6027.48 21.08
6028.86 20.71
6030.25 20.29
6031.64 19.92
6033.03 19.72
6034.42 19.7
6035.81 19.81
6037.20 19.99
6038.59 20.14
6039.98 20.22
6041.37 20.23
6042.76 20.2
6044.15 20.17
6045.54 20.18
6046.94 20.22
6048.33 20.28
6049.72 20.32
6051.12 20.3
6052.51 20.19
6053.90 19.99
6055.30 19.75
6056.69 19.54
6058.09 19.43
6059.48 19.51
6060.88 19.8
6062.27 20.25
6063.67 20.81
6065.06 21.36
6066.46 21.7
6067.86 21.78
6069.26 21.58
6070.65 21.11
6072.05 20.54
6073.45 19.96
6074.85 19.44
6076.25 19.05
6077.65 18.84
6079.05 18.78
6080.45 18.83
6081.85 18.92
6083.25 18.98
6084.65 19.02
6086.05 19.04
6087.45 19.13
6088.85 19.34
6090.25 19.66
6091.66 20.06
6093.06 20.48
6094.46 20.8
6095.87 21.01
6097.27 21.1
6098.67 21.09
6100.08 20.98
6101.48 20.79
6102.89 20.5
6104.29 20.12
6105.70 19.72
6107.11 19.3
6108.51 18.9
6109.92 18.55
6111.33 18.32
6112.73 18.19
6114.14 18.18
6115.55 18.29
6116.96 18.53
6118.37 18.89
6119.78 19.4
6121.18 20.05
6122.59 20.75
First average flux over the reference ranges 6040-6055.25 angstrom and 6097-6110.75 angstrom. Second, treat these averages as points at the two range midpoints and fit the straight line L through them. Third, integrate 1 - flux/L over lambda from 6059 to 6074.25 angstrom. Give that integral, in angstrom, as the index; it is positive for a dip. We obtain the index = -0.5 angstrom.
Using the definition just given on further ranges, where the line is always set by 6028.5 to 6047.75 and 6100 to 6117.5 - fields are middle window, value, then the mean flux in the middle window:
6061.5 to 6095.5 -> -0.69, 20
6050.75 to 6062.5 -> 0.02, 19.8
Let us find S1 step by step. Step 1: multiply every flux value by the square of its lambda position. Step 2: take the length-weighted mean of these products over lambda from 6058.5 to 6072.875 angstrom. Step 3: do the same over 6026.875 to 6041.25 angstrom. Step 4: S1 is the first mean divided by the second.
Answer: 1.0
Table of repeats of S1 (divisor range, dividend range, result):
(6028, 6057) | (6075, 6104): 1.00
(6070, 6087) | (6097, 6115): 1.02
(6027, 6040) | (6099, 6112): 1.00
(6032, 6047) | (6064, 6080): 1.03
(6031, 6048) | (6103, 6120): 0.97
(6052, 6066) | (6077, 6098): 0.99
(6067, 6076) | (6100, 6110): 0.97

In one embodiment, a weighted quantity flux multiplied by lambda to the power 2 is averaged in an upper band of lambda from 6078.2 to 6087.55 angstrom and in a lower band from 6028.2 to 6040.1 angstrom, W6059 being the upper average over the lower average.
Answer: 0.96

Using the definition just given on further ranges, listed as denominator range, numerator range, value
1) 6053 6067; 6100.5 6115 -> 0.97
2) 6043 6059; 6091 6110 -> 1.03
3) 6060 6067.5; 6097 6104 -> 1.01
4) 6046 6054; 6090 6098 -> 1.03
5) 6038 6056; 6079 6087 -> 0.95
